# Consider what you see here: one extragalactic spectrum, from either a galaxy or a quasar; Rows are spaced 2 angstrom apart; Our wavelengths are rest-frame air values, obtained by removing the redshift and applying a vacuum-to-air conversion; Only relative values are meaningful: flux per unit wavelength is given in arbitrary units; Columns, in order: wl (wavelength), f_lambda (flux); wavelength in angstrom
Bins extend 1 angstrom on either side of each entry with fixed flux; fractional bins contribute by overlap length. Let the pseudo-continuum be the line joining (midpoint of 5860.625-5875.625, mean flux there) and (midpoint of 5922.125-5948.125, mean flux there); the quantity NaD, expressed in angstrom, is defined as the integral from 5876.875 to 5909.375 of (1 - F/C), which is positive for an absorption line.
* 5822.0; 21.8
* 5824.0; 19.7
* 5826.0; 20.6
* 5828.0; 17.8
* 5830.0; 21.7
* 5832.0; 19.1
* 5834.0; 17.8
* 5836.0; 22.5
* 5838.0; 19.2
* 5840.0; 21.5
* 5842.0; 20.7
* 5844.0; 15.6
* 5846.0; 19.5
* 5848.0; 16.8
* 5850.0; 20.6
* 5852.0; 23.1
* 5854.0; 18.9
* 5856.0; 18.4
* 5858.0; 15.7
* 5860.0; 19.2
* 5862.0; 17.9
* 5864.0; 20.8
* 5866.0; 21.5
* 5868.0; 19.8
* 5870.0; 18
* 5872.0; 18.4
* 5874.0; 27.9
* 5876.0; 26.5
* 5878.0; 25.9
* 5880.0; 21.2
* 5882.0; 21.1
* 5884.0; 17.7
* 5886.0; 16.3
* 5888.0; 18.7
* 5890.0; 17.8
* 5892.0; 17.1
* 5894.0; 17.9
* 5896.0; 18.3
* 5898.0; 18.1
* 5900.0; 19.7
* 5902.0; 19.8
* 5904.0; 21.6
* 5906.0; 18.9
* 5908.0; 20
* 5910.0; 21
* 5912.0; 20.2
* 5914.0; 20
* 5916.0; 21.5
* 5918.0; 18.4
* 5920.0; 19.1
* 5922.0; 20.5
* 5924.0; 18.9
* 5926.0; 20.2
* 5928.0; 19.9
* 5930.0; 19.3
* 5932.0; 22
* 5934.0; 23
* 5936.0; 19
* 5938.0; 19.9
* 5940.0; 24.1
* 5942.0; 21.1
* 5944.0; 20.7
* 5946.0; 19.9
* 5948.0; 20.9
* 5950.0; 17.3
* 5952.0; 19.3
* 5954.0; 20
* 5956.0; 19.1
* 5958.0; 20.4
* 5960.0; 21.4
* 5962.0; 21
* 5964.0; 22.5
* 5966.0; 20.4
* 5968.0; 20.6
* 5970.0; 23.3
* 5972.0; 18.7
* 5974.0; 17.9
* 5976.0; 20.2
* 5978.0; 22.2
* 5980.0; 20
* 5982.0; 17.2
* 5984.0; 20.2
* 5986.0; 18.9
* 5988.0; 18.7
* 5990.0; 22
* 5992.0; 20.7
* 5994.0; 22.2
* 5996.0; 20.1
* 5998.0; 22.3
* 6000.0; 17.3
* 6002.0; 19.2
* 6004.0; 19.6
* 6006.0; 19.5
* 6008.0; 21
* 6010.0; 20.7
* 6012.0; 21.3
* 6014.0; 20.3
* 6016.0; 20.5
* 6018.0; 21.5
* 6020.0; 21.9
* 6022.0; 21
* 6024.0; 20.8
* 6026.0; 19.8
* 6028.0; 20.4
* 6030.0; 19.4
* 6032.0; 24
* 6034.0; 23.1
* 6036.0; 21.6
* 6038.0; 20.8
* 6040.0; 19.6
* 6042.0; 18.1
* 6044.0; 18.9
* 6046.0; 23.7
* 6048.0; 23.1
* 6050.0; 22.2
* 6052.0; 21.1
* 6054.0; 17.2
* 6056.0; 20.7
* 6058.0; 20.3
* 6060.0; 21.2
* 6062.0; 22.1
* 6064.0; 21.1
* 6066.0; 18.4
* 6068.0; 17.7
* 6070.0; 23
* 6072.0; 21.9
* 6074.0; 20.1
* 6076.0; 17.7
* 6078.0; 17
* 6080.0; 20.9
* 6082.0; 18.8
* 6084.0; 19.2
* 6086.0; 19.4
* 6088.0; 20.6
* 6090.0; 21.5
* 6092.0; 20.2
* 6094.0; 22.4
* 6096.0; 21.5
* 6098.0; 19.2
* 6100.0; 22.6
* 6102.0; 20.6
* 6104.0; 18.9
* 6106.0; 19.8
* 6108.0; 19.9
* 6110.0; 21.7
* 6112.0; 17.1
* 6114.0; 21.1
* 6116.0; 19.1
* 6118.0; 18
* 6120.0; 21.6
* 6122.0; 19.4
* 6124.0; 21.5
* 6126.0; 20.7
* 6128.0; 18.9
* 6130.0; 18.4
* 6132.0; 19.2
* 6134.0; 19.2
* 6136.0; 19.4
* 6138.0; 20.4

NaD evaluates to 2.1 angstrom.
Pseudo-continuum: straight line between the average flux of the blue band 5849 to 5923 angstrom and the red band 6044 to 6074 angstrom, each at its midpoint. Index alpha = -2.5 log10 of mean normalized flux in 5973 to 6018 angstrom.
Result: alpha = 0.02 mag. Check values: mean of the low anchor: 19.9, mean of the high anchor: 20.9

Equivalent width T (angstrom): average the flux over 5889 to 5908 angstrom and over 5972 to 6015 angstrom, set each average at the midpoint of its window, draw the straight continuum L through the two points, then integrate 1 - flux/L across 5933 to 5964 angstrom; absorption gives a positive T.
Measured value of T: -1.7 angstrom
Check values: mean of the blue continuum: 18.9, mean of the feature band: 20.5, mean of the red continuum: 20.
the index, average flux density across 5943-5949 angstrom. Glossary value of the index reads 20.5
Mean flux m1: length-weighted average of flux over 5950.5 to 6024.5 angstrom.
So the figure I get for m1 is 20.4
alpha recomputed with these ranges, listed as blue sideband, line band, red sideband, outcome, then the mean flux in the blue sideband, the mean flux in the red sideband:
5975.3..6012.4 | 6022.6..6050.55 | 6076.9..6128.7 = -0.05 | 20.2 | 20.1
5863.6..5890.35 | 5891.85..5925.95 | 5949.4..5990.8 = 0.06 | 20.9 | 20.1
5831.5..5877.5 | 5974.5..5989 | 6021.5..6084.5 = 0.04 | 20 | 20.5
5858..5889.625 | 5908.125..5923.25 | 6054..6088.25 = 0.02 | 20.5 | 19.9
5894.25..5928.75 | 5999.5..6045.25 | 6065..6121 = -0.03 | 19.7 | 20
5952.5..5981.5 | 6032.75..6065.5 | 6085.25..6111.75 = -0.02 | 20.5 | 20.5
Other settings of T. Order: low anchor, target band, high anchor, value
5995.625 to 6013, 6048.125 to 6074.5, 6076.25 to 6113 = -0.8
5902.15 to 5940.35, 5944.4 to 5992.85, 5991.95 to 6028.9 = 0.7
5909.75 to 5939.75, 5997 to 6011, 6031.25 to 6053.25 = 0.7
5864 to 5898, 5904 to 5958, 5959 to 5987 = 0.2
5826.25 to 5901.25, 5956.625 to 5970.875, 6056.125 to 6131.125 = -1.0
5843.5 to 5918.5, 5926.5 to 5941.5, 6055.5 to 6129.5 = -0.9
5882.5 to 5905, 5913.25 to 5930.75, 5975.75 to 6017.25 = -0.7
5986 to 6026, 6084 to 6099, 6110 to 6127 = -0.4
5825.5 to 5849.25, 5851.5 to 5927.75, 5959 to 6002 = -0.5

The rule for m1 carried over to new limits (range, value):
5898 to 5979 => 20.3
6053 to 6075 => 20.3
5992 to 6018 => 20.4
